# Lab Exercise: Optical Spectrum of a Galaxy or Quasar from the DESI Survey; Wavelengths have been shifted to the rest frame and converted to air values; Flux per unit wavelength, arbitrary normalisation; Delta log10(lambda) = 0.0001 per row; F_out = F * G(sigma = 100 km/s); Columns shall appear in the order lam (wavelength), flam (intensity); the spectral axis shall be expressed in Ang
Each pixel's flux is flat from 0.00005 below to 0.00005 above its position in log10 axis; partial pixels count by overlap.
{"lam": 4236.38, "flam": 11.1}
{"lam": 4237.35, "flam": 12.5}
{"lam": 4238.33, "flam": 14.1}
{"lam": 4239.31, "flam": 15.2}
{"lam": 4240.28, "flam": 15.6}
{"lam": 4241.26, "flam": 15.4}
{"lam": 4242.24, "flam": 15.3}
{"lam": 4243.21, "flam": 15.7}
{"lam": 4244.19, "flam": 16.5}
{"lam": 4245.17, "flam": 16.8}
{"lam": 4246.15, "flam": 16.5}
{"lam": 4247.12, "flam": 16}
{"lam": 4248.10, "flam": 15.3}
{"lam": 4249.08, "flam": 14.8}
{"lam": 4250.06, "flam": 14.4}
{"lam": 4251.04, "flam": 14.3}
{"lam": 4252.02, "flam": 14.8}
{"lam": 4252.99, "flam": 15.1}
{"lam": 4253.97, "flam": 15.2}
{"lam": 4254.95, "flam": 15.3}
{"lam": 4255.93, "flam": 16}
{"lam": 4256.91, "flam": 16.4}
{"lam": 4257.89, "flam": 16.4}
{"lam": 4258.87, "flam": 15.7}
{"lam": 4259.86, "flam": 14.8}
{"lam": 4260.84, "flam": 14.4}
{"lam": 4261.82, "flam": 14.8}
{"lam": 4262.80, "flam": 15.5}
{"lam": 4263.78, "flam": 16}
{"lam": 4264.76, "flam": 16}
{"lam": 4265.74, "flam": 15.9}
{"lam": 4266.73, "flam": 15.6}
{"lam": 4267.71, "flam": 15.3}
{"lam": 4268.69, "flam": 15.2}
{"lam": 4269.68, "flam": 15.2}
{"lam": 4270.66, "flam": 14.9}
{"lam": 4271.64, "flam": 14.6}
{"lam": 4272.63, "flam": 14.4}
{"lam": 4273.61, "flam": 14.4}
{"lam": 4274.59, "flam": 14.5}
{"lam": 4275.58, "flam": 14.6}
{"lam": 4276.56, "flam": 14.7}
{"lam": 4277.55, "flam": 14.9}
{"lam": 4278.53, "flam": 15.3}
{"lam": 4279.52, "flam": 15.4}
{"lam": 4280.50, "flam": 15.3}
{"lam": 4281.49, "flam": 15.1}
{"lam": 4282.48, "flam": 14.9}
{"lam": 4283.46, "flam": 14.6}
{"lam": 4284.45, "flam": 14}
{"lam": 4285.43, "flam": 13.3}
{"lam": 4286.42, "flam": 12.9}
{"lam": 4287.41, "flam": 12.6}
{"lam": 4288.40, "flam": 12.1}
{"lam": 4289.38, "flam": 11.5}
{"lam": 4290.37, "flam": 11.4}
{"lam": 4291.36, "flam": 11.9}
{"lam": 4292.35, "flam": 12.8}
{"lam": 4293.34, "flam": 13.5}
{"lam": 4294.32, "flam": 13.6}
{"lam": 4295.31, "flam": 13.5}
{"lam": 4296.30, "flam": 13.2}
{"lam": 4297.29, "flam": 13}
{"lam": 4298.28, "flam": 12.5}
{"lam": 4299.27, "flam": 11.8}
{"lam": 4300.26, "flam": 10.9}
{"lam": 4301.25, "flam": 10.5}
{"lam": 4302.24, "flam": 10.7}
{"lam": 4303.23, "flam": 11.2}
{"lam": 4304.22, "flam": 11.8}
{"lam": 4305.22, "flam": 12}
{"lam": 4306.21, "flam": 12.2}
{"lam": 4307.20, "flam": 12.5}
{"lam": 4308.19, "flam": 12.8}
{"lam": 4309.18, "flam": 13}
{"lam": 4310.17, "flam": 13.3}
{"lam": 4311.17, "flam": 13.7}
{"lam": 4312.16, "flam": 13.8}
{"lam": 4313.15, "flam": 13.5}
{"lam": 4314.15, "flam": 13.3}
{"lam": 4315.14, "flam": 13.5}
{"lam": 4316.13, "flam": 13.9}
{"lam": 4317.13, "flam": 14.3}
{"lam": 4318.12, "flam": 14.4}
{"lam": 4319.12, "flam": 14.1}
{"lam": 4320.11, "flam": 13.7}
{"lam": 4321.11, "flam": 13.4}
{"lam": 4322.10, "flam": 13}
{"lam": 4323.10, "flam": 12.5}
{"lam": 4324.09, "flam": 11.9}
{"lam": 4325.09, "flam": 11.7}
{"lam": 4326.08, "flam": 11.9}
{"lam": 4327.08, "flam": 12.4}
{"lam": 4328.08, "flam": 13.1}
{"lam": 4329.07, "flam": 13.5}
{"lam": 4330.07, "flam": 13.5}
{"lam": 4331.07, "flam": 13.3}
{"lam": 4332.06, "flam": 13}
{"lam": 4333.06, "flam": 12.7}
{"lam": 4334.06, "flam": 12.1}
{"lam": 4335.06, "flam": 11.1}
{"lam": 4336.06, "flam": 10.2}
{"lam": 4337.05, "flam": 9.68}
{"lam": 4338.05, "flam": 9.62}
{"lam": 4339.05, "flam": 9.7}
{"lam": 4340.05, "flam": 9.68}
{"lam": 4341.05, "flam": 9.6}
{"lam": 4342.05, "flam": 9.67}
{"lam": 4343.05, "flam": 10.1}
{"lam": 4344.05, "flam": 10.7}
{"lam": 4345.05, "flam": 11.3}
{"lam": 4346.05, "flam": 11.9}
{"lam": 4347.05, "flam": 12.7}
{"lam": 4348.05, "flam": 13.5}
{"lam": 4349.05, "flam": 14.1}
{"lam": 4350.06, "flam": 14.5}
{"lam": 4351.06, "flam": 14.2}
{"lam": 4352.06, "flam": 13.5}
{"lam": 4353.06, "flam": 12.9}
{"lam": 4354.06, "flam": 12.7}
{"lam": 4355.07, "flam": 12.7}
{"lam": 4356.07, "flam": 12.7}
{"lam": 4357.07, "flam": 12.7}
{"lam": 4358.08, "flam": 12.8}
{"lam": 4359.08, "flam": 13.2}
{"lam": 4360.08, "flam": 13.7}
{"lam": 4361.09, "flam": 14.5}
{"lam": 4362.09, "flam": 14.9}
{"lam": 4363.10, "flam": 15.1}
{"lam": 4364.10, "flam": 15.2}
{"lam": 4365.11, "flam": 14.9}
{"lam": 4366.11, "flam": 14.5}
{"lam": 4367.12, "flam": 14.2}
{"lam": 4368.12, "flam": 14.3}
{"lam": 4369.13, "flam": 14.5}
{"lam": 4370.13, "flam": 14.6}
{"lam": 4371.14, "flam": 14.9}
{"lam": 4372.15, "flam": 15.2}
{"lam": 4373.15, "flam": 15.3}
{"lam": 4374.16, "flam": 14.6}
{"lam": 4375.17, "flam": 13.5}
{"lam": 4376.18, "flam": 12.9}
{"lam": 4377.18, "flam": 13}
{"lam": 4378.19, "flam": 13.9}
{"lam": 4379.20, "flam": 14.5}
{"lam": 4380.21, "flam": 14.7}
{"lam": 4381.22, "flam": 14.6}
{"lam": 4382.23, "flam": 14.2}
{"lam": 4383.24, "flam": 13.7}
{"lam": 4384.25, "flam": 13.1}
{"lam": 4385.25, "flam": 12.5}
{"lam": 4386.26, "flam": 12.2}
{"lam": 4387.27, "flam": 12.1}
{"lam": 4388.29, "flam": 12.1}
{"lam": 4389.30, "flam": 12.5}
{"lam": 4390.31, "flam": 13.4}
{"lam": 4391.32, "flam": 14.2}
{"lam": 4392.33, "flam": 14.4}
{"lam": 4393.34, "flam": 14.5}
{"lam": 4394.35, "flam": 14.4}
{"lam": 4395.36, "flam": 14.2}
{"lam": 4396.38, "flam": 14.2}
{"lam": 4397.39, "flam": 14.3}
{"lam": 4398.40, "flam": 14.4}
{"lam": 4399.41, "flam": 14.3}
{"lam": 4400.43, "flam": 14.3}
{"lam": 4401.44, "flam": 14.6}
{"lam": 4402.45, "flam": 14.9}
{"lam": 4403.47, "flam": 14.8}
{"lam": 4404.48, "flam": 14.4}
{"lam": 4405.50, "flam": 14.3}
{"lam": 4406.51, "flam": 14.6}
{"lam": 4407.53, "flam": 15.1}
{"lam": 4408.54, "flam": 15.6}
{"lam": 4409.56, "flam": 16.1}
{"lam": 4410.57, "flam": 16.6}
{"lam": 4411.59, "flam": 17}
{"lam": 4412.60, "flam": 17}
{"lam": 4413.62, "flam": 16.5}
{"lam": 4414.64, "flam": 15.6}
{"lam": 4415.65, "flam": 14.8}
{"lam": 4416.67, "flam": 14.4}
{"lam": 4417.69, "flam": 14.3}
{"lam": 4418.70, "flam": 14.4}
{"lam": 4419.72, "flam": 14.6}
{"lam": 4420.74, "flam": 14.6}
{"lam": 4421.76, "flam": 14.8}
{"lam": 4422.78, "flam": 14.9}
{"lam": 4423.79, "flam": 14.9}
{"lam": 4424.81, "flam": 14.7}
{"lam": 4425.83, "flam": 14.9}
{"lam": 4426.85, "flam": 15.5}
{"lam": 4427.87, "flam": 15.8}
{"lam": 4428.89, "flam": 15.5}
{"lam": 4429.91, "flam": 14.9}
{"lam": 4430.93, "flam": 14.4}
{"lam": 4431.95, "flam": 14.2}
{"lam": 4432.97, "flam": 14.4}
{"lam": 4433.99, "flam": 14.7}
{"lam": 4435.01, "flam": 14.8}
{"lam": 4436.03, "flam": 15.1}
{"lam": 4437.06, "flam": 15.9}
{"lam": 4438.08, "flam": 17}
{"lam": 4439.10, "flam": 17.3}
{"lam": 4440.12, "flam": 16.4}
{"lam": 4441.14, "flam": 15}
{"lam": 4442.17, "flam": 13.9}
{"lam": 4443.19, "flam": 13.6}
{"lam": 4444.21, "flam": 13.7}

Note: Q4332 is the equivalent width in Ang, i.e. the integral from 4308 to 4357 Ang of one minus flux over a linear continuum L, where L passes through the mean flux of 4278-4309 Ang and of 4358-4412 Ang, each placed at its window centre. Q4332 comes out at 3.5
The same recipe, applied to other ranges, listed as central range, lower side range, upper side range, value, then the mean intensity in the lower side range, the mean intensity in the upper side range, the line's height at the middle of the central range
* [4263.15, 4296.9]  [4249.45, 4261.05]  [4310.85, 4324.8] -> 0.81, 15.2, 13.5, 14.5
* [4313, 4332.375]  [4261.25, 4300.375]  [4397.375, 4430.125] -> 1.61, 14.1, 15.1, 14.4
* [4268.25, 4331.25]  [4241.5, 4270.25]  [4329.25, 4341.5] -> -0.86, 15.5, 11.2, 13.1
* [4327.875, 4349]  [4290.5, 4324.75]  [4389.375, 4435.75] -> 3.00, 12.8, 14.9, 13.4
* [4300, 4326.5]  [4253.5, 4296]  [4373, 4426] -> 3.18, 14.5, 14.4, 14.5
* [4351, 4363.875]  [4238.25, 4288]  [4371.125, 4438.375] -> 1.07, 15.1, 14.6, 14.7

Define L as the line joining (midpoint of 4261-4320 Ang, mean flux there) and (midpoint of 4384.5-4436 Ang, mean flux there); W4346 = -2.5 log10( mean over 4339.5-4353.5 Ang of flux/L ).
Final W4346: 0.17 mag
